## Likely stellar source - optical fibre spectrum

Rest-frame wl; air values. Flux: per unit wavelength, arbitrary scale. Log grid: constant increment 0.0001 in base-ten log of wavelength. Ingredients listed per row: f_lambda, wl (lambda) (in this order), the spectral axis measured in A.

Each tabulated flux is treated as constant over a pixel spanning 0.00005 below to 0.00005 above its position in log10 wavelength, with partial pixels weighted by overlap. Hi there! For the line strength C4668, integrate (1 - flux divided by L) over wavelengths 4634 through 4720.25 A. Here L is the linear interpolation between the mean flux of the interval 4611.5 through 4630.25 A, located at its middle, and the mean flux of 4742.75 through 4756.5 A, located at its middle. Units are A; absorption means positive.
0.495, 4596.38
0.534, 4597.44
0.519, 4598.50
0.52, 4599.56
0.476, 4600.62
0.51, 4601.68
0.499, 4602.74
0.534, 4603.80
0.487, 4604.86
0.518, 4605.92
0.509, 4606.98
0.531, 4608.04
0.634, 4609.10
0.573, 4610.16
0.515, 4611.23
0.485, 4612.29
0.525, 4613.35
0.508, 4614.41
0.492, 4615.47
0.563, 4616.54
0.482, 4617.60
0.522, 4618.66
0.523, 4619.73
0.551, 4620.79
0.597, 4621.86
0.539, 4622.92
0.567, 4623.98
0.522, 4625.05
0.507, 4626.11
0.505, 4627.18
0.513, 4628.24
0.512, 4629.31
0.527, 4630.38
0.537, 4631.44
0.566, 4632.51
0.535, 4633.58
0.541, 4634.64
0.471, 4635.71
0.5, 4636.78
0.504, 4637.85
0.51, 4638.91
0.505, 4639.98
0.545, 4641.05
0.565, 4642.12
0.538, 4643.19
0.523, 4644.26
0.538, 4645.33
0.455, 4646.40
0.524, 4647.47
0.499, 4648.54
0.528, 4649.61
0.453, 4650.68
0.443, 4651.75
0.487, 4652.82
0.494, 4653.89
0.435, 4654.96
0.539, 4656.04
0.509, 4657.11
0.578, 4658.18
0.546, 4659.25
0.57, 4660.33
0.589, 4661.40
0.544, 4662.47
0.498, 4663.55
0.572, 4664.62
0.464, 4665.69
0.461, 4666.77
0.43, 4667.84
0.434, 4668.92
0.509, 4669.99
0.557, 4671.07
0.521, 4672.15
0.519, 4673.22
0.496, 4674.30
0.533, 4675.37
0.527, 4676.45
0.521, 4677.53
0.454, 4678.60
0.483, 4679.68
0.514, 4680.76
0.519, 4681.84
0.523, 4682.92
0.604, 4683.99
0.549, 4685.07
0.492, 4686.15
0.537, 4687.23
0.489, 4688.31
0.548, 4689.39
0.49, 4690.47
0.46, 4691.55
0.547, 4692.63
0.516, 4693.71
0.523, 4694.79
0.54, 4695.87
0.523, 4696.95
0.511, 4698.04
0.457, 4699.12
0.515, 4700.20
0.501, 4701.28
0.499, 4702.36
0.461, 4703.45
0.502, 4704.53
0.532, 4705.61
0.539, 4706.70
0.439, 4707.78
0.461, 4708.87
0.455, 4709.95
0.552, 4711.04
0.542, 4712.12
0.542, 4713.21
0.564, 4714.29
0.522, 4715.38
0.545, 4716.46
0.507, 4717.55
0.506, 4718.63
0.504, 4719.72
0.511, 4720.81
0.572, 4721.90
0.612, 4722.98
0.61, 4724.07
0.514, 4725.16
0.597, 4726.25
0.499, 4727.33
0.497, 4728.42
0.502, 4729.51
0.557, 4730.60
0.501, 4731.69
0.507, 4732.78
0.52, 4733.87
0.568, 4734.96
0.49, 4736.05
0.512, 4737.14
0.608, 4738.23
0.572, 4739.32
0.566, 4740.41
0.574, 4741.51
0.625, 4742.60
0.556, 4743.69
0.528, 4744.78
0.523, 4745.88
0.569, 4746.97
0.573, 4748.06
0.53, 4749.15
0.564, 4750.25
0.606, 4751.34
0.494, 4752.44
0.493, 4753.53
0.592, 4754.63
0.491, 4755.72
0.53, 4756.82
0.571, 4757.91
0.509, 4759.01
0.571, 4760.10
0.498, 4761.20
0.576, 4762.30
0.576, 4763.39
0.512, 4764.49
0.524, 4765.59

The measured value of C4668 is 3.50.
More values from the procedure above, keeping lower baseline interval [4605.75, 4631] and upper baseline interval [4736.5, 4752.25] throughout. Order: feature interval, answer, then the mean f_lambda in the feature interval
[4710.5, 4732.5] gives 0.8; 0.538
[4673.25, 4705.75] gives 2.2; 0.512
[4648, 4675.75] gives 1.7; 0.508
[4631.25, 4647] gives 0.4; 0.522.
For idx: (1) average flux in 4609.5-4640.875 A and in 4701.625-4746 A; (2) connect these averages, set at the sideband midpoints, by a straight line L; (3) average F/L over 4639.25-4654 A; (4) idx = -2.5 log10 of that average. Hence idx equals 0.04 mag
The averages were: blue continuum 0.525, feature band 0.507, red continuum 0.531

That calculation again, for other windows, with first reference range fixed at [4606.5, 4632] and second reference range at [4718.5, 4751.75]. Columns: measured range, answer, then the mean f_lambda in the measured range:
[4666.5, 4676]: 0.09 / 0.497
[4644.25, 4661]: 0.06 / 0.508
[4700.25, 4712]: 0.10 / 0.497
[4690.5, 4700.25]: 0.07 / 0.509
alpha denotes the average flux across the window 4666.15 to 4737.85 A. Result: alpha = 0.516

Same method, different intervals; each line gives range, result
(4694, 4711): 0.499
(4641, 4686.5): 0.513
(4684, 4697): 0.521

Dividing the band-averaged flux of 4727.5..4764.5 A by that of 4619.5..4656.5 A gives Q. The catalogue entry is 1.1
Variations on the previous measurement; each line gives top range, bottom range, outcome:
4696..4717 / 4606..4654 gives 0.98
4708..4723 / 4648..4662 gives 1.02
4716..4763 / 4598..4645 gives 1.03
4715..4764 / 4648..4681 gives 1.07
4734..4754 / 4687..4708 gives 1.09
